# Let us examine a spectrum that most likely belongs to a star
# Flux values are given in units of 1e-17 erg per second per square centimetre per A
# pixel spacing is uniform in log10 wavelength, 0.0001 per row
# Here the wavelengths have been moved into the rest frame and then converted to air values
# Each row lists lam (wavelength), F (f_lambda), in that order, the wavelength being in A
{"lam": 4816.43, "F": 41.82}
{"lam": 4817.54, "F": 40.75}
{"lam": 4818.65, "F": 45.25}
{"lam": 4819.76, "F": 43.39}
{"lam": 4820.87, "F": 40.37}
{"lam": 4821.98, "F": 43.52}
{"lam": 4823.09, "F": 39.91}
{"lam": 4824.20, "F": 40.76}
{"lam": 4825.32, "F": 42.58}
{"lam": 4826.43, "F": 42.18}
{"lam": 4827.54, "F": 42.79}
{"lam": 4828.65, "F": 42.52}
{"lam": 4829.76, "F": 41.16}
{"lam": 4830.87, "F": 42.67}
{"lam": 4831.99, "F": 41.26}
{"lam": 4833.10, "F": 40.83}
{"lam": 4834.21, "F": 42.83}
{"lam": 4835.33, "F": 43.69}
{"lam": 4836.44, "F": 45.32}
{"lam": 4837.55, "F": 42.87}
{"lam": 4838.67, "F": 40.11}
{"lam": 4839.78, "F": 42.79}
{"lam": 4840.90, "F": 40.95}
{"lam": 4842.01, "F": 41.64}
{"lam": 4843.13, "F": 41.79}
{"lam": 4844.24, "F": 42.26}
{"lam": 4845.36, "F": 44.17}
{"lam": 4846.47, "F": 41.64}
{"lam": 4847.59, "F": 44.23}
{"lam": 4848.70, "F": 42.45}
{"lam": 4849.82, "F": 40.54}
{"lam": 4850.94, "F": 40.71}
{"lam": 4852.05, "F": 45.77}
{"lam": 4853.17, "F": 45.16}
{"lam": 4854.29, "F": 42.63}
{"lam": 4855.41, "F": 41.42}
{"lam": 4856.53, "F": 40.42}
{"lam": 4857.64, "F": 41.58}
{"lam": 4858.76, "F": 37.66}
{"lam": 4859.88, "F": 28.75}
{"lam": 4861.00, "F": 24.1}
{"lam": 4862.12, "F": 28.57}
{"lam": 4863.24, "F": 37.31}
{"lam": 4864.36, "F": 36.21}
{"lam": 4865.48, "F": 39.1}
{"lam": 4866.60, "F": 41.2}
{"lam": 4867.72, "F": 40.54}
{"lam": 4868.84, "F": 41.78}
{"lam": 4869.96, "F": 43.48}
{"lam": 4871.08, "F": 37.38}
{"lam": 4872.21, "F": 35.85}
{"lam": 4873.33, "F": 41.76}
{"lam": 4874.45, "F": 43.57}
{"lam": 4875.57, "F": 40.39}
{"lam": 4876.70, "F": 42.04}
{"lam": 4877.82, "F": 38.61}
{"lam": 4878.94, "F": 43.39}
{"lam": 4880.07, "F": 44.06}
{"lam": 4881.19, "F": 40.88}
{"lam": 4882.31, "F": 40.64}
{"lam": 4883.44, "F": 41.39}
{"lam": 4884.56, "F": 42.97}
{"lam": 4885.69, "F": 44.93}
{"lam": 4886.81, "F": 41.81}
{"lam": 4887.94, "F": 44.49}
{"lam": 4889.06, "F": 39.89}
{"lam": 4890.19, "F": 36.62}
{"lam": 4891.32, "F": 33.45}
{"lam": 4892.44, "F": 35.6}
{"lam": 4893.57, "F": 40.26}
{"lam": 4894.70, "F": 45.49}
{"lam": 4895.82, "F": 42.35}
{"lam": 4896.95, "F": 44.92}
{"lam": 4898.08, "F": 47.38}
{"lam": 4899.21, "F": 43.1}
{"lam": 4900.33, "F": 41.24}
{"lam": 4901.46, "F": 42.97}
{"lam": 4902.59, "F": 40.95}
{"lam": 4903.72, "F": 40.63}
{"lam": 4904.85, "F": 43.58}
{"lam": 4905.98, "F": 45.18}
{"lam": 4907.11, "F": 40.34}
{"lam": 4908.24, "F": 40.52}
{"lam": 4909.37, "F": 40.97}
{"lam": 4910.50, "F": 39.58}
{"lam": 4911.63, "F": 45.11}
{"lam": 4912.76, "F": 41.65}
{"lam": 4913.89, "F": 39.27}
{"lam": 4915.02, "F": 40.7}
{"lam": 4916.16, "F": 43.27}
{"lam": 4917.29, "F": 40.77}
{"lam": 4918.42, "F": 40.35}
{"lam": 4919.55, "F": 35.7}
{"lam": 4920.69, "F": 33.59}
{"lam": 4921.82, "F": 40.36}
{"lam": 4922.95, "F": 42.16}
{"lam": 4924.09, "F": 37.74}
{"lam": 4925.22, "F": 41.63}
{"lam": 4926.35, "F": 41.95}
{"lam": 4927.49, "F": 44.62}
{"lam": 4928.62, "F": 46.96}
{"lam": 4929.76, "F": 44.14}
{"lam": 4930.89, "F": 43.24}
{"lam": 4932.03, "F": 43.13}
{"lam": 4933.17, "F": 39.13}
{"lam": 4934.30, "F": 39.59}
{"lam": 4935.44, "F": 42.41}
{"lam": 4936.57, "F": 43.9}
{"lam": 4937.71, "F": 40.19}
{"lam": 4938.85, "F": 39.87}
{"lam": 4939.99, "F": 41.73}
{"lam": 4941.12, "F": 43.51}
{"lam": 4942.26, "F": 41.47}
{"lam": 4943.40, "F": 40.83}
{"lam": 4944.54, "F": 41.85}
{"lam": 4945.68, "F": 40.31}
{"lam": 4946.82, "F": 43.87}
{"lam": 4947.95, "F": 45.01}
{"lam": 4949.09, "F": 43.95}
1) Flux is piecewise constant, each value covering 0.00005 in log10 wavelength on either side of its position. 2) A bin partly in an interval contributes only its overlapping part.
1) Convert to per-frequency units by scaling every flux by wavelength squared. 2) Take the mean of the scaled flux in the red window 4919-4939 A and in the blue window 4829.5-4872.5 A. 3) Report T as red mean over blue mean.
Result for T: 1.1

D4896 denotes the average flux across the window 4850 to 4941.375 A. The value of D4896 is 40.8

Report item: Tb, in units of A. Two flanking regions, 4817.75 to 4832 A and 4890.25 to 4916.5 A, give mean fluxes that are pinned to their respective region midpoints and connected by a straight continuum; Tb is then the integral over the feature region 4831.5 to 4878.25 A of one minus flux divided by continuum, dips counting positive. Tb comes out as 1.75 A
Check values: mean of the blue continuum 42.2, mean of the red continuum 41.6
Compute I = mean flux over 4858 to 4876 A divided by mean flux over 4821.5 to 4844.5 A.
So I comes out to 0.89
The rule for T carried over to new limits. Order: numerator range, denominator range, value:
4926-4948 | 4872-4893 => 1.06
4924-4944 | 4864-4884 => 1.06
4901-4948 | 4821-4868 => 1.05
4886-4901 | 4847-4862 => 1.07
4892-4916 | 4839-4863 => 1.08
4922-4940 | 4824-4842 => 1.04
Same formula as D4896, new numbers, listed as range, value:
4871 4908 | 41.5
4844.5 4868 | 39.3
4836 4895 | 40.4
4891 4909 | 41.9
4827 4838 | 42.6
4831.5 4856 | 42.5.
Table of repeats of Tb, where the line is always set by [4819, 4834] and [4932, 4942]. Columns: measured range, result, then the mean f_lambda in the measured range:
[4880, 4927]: 0.4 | 41.2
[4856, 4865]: 1.6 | 34.4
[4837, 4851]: -0.1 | 42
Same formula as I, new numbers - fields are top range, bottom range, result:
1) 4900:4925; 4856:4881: 1.06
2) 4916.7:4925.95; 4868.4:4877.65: 0.96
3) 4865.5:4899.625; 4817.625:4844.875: 0.98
